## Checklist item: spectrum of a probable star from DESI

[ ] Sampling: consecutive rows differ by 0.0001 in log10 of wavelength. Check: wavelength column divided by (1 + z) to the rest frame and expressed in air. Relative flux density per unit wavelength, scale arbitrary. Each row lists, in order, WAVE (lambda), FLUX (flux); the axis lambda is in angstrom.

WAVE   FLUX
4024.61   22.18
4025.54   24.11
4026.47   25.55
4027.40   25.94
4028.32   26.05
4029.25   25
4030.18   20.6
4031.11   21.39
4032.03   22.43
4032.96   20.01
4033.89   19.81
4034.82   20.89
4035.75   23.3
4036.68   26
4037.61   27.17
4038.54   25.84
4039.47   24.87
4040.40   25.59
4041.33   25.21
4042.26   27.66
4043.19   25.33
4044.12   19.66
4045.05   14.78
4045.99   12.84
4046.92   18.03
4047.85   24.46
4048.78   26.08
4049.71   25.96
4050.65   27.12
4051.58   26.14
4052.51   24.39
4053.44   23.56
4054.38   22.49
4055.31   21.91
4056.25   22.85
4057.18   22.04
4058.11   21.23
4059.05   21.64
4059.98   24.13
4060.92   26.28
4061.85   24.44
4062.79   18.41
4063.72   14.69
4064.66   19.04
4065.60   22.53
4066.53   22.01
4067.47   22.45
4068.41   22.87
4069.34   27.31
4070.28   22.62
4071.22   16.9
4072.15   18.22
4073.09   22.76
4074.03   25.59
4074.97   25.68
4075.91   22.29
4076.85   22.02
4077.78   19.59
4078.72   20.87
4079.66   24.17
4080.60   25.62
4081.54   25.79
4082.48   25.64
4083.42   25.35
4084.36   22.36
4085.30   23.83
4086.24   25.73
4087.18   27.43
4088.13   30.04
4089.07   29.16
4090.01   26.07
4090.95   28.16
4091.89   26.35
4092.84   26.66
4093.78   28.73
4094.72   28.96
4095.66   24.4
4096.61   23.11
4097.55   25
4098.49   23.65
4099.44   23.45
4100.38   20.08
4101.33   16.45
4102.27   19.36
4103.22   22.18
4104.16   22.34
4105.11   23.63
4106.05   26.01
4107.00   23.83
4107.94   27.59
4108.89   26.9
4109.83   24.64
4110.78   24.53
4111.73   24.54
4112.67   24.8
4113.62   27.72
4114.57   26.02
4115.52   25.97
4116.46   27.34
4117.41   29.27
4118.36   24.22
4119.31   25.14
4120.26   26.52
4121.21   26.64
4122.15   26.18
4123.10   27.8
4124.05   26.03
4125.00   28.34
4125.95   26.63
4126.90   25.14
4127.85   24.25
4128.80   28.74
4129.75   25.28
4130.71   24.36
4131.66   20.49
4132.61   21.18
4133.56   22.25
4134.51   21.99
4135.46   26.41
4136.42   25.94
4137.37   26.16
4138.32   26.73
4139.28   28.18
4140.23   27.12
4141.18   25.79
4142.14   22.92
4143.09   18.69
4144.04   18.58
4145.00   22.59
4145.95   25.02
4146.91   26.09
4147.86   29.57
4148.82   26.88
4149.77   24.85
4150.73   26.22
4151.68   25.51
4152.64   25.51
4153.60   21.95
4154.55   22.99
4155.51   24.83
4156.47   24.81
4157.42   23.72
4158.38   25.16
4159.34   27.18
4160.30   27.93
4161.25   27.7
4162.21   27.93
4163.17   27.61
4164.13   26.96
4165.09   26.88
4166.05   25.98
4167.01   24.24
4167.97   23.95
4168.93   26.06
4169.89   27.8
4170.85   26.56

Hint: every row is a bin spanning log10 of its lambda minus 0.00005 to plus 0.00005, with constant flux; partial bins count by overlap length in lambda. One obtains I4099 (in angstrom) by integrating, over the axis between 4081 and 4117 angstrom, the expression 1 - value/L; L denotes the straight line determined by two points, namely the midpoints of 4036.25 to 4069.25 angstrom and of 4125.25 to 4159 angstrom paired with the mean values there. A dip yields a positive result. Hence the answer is -2.0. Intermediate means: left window 22.9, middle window 25.1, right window 24.7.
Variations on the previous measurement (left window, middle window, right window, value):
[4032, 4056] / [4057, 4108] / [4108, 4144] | 1.34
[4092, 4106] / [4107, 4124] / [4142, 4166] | -1.48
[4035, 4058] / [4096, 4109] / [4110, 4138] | 0.99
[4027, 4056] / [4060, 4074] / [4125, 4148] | 1.14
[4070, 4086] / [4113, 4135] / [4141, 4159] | -1.60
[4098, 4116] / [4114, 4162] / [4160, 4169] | -0.06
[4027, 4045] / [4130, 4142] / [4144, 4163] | 0.24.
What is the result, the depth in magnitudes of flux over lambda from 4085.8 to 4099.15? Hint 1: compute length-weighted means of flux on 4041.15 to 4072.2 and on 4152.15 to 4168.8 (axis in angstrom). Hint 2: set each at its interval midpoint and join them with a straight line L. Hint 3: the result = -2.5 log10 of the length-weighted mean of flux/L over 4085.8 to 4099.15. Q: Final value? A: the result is -0.140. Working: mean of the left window 22.2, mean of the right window 25.6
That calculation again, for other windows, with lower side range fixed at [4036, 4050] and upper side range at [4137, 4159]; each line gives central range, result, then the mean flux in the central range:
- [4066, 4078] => 0.06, 22.4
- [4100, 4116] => 0.01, 23.9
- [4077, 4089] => -0.04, 24.8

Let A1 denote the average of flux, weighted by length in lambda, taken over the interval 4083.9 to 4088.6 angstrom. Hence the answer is 25.9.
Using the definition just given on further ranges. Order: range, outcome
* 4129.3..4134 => 22.7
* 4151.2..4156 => 24.2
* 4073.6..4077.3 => 23.9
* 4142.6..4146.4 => 21.2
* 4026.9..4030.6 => 24.5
